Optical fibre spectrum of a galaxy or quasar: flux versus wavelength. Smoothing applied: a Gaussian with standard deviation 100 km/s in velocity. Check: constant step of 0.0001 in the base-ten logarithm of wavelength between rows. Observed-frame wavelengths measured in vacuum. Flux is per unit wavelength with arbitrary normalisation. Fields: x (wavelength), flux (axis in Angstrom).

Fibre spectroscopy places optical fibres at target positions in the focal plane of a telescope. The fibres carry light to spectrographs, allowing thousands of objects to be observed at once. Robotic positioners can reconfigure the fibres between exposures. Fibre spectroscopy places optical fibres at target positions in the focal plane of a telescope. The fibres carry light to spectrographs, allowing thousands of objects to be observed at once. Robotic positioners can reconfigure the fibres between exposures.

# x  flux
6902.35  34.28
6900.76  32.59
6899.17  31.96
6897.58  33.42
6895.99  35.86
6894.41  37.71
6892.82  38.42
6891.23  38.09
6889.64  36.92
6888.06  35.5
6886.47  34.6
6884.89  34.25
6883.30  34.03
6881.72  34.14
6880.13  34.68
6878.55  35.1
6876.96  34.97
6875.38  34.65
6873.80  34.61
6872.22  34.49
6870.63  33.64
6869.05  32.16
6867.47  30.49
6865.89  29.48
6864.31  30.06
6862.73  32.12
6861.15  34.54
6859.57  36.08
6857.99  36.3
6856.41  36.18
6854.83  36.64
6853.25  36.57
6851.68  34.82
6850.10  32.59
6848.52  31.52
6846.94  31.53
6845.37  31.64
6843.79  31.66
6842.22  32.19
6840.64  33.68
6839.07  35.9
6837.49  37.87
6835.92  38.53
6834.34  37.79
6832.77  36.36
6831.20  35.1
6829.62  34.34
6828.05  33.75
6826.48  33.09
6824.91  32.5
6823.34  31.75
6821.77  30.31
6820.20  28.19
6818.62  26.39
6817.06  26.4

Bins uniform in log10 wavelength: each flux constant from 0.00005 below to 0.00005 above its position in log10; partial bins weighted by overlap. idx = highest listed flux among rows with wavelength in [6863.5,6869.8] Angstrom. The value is 32.16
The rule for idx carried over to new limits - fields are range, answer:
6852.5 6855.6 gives 36.64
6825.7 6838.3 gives 38.53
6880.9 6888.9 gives 35.5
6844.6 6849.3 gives 31.64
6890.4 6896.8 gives 38.42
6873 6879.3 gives 35.1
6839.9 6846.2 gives 33.68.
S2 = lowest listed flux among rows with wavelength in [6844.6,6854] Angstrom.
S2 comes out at 31.52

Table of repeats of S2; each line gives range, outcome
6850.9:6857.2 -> 34.82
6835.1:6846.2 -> 31.64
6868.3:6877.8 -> 32.16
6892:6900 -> 31.96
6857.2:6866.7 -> 29.48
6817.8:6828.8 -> 26.39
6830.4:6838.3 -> 35.1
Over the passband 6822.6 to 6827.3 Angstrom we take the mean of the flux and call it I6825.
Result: 32.5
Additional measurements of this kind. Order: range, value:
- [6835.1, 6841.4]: 36.5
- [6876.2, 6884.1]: 34.5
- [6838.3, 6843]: 33.9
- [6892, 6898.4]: 36.3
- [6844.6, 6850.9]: 31.8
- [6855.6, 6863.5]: 35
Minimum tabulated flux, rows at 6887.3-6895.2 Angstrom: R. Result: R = 35.5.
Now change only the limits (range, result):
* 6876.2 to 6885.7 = 34.03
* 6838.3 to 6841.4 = 33.68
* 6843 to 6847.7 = 31.53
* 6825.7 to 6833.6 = 33.09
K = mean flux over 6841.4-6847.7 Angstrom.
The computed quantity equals 31.8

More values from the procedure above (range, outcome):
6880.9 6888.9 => 34.5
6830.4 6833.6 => 35.8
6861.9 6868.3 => 30.6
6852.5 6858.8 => 36.4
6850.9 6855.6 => 36.1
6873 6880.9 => 34.8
